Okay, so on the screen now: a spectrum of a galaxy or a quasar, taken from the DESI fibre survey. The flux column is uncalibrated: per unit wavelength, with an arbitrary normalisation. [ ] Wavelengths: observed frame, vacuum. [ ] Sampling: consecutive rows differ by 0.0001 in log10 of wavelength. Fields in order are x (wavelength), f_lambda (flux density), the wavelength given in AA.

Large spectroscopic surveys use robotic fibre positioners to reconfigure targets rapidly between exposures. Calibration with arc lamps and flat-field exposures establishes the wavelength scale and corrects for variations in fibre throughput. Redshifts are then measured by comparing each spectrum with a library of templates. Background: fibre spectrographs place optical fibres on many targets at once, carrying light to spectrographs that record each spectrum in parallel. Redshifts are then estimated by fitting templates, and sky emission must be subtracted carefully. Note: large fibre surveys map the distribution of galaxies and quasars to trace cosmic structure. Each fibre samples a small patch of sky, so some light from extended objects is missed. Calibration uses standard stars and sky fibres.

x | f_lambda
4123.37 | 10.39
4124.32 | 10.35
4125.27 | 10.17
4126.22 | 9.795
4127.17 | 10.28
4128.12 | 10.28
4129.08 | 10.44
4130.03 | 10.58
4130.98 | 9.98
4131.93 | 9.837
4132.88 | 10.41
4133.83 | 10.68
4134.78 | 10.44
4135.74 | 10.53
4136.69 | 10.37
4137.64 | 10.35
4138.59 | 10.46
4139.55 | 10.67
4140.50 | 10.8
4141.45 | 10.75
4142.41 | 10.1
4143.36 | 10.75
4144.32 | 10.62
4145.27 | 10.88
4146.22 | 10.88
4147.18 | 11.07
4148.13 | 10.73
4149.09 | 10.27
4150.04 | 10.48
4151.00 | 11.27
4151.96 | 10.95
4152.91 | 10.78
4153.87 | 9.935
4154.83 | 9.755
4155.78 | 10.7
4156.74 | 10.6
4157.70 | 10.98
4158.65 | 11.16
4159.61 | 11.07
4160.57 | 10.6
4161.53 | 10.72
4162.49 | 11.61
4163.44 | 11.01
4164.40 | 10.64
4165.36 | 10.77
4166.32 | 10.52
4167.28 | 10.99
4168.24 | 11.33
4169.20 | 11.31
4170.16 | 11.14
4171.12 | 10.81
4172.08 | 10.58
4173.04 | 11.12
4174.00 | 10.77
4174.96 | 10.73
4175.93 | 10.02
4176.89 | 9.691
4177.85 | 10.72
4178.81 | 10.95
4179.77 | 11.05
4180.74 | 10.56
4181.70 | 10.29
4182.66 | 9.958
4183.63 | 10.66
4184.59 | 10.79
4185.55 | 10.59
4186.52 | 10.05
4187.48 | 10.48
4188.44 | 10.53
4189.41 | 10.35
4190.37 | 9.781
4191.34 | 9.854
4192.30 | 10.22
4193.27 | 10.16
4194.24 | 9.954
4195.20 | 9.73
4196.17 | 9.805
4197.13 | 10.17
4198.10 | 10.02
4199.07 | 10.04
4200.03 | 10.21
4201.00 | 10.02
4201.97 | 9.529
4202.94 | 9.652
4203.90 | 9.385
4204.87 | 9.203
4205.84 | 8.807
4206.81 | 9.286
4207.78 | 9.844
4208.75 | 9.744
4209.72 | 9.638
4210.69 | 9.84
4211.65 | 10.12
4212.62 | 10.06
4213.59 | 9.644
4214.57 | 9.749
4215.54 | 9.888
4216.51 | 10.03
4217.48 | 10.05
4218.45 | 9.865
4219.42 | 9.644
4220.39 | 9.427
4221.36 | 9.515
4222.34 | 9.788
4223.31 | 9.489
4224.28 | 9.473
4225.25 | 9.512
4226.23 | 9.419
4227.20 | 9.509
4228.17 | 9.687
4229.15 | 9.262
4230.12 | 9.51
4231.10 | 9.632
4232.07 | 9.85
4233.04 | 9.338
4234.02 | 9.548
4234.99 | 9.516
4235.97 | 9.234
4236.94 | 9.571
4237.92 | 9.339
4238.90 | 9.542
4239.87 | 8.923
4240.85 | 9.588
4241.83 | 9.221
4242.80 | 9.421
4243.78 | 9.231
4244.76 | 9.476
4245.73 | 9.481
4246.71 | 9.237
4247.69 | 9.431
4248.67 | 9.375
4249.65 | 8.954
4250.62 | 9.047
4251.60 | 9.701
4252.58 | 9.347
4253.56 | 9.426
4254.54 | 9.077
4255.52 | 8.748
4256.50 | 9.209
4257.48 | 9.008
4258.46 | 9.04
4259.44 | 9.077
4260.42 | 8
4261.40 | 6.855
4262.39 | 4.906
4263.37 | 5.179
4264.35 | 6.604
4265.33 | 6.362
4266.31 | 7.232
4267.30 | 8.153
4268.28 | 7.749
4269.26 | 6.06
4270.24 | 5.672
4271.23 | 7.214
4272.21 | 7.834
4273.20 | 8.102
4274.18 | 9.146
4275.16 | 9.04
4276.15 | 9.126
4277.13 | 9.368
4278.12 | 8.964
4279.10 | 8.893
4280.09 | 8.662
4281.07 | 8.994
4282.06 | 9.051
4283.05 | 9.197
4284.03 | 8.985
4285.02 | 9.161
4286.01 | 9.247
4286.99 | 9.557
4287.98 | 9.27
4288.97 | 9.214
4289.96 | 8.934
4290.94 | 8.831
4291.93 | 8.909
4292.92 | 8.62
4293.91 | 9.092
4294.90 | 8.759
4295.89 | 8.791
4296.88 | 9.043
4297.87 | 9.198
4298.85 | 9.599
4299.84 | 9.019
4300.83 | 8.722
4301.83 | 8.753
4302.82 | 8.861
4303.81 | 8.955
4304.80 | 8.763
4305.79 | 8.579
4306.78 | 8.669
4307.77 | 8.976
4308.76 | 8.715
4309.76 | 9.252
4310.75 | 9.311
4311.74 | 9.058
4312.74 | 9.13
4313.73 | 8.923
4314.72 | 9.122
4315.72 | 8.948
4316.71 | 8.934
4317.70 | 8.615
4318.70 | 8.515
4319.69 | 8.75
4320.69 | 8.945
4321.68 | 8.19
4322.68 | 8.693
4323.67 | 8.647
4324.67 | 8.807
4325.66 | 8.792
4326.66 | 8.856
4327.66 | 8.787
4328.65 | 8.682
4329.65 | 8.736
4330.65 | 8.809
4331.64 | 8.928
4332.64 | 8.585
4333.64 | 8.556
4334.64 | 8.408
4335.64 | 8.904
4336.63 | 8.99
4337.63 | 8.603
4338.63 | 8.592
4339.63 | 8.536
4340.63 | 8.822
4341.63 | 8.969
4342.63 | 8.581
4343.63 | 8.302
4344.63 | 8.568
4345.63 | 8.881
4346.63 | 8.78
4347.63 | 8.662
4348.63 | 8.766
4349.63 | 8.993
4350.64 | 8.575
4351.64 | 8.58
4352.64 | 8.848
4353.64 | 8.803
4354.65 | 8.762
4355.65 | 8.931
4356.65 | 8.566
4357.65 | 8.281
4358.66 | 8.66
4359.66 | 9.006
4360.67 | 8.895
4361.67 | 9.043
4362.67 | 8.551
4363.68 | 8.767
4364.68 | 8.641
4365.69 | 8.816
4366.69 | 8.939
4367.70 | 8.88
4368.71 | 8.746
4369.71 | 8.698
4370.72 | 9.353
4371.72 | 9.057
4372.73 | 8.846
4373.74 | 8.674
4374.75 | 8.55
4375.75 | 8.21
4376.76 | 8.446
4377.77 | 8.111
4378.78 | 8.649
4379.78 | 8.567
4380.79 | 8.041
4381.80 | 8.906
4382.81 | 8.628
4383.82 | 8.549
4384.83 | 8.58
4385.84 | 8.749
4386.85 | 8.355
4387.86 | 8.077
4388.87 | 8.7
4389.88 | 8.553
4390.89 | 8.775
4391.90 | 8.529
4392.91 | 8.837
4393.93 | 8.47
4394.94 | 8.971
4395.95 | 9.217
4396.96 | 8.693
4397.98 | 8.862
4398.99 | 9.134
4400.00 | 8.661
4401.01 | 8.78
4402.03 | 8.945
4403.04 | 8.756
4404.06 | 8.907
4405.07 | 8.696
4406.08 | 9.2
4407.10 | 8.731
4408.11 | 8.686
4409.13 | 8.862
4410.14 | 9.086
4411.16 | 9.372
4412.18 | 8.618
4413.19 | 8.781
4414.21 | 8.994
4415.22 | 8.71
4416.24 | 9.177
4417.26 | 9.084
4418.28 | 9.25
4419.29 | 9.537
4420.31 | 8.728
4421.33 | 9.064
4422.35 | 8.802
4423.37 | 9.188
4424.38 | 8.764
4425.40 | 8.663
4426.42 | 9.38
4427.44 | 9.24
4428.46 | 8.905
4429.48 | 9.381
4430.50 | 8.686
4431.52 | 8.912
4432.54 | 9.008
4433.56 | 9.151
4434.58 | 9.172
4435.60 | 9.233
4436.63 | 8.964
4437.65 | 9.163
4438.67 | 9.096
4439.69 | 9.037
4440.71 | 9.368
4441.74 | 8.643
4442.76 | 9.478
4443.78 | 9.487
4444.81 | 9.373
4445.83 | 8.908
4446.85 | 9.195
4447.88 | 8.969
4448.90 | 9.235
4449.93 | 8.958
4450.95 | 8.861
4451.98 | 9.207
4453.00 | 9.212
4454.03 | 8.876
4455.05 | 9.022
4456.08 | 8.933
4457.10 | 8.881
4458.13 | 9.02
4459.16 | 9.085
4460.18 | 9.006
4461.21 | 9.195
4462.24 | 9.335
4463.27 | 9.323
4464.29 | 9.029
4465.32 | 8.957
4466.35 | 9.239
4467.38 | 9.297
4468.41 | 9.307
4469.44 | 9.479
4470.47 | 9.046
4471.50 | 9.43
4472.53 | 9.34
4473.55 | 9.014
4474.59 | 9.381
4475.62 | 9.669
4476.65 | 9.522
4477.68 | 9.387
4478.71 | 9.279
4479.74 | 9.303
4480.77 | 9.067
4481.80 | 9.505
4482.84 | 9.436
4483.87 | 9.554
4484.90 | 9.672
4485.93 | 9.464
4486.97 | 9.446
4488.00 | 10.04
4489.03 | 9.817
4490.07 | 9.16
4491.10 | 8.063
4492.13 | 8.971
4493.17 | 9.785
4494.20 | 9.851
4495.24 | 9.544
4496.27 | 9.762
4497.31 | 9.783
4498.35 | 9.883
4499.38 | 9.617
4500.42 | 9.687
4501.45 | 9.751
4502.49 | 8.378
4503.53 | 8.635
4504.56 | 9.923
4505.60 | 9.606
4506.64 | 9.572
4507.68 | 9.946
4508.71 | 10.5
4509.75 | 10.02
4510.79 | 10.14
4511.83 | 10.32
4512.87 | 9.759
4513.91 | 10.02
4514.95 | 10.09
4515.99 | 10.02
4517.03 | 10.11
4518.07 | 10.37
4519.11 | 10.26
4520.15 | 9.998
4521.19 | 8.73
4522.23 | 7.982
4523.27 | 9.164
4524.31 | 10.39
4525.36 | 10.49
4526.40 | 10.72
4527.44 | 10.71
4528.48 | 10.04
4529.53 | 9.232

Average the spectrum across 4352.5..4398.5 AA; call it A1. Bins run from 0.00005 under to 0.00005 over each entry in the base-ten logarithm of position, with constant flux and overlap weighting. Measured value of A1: 8.69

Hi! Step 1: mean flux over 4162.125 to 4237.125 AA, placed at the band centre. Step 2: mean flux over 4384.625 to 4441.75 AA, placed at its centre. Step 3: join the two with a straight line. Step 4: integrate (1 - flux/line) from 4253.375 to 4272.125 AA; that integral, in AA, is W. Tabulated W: 4.2 AA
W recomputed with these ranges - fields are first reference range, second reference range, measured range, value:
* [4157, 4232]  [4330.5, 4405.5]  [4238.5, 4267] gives 3.3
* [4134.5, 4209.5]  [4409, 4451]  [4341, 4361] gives 1.6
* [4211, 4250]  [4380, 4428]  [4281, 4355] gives 2.7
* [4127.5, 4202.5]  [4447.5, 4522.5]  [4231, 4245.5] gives 1.2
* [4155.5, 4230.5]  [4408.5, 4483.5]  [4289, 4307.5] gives 1.6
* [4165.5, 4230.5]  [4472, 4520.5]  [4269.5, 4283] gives 2.0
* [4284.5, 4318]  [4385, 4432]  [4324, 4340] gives 0.4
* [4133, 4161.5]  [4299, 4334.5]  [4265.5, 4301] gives 2.1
